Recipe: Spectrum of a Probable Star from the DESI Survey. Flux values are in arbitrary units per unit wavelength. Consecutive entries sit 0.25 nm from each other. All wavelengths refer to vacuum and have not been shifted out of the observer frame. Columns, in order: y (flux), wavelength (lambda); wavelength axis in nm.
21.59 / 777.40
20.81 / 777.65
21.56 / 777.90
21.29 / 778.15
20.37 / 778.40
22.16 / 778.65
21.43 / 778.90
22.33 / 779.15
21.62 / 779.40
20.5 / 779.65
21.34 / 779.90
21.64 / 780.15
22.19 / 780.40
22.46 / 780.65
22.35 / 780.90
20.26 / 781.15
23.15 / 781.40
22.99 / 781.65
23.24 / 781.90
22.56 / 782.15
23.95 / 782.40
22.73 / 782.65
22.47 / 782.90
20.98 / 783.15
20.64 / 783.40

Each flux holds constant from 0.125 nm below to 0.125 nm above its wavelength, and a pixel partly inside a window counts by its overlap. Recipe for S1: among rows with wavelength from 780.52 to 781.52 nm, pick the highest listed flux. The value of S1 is 23.15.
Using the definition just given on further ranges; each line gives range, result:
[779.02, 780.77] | 22.46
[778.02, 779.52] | 22.33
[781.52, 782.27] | 23.24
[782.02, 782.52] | 23.95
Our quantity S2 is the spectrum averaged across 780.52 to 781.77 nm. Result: 22.2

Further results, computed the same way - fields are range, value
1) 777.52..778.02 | 21.2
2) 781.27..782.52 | 23.2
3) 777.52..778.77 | 21.2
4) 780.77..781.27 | 21.3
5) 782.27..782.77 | 23.3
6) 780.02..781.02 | 22.2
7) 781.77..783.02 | 23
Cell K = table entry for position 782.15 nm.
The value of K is 22.56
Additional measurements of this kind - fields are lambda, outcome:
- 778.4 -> 20.37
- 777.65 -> 20.81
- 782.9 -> 22.47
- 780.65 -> 22.46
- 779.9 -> 21.34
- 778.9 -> 21.43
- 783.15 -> 20.98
